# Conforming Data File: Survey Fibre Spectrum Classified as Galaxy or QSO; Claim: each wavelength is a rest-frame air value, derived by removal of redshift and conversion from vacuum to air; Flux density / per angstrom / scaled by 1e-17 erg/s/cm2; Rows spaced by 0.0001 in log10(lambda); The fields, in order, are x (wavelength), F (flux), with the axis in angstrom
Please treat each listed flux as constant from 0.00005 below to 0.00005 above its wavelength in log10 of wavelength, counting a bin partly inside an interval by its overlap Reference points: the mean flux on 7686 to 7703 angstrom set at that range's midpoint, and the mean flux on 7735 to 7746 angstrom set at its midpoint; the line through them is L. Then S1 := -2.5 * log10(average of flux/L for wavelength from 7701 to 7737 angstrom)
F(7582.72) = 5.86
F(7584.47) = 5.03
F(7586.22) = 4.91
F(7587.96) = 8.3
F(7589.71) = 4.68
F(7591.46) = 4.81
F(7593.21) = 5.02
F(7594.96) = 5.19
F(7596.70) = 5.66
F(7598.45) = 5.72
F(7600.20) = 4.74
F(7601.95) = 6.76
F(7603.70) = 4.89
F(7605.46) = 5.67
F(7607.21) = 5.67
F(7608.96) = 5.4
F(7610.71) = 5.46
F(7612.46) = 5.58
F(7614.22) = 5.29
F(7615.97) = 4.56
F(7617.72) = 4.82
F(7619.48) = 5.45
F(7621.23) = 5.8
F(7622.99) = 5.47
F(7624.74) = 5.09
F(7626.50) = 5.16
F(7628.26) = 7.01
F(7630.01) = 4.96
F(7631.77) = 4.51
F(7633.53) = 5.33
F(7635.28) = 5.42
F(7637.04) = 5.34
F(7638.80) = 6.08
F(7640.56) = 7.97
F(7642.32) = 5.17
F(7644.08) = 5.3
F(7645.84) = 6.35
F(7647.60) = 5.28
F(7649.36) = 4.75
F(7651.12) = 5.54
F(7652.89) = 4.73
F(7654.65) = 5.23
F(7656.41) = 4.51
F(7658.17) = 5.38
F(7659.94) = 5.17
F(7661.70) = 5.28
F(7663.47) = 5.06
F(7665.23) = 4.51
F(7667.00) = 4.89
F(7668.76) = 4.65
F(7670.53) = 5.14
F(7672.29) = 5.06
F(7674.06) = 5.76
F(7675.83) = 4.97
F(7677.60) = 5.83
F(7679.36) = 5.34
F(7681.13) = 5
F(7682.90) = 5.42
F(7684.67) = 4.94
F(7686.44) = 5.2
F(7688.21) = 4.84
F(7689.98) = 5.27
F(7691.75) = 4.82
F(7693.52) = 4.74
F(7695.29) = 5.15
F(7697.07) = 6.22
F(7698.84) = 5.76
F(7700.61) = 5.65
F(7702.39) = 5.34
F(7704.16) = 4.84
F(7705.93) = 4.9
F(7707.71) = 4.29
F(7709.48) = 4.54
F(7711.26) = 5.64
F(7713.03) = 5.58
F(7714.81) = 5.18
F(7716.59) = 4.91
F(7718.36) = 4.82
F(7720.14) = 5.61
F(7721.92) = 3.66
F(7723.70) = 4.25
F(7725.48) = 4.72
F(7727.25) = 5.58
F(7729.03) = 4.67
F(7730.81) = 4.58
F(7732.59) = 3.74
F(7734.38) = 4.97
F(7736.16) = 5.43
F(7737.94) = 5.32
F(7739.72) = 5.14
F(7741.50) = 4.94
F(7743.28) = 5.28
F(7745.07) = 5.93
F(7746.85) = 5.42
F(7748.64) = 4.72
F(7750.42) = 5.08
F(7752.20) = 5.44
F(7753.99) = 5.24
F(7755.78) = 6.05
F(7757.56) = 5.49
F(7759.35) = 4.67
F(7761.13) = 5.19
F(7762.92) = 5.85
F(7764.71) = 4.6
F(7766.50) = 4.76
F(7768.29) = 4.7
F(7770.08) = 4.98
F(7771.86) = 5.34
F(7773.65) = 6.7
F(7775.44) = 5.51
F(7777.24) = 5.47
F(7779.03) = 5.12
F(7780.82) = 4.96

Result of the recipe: 0.10 mag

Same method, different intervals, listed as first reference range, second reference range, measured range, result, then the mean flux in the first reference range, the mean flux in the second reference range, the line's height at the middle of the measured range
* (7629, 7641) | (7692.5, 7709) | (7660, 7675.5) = 0.07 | 5.59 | 5.19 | 5.39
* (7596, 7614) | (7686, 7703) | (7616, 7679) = 0.02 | 5.54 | 5.3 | 5.43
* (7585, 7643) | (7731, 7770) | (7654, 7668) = 0.08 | 5.51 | 5.13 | 5.38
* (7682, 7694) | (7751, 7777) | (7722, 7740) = 0.09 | 5.04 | 5.32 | 5.2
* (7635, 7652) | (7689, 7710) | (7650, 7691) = 0.07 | 5.73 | 5.14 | 5.44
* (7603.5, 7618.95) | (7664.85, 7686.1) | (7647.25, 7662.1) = 0.02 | 5.28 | 5.14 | 5.19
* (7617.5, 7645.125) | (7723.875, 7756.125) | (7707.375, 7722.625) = 0.05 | 5.58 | 5.09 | 5.2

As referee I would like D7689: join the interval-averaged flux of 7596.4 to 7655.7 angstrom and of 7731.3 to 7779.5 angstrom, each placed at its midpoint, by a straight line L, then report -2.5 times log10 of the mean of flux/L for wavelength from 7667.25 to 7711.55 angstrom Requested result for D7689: 0.038 mag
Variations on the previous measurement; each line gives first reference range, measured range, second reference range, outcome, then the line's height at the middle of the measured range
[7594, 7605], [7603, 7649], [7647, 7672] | -0.044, 5.28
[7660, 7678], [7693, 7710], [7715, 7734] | -0.067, 4.85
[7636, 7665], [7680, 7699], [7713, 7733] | -0.027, 5.07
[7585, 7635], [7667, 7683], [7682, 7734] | -0.016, 5.14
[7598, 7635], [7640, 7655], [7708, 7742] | -0.060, 5.25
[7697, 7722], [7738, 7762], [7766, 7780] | -0.003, 5.27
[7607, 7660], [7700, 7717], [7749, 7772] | 0.039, 5.27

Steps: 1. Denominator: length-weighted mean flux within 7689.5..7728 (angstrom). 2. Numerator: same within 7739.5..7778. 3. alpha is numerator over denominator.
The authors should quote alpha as 1.05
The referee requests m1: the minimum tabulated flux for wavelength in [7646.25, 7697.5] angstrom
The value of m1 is 4.51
